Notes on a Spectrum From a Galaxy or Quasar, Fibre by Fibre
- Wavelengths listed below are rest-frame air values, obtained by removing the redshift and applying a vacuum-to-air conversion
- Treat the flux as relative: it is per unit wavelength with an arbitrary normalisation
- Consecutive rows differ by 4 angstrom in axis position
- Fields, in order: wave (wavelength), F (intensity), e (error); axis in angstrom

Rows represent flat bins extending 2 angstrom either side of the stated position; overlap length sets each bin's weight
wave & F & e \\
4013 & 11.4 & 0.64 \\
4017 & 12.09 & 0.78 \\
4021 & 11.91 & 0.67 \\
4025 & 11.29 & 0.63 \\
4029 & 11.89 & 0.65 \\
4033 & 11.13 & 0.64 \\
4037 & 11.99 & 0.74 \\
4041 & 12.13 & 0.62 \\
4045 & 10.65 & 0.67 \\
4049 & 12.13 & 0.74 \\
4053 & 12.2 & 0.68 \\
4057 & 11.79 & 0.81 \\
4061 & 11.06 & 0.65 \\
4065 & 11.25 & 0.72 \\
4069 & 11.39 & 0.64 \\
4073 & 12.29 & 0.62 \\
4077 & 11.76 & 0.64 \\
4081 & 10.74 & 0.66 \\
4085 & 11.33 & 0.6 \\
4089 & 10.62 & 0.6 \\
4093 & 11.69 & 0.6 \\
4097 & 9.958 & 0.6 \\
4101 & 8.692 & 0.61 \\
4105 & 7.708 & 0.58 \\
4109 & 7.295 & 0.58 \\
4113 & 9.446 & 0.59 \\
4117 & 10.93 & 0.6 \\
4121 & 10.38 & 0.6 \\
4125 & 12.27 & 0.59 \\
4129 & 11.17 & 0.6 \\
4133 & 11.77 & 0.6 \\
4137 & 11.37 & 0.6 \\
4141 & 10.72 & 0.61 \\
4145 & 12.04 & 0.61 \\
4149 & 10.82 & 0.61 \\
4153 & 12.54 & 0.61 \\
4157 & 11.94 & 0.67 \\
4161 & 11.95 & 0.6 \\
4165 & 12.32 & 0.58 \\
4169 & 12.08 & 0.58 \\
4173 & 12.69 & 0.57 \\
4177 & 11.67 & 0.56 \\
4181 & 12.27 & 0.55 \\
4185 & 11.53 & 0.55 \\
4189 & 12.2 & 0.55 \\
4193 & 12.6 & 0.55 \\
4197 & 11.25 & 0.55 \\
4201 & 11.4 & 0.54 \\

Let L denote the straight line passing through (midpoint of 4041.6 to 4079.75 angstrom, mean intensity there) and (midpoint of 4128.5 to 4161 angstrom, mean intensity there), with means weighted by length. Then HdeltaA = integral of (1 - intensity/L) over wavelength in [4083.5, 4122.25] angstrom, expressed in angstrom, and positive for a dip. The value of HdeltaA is 6.10 angstrom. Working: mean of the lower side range 11.6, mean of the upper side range 11.6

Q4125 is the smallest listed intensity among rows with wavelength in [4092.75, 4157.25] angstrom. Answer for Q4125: 7.295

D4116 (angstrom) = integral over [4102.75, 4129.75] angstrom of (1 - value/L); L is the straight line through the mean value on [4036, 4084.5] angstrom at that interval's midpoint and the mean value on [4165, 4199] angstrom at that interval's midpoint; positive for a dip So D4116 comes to 4.6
